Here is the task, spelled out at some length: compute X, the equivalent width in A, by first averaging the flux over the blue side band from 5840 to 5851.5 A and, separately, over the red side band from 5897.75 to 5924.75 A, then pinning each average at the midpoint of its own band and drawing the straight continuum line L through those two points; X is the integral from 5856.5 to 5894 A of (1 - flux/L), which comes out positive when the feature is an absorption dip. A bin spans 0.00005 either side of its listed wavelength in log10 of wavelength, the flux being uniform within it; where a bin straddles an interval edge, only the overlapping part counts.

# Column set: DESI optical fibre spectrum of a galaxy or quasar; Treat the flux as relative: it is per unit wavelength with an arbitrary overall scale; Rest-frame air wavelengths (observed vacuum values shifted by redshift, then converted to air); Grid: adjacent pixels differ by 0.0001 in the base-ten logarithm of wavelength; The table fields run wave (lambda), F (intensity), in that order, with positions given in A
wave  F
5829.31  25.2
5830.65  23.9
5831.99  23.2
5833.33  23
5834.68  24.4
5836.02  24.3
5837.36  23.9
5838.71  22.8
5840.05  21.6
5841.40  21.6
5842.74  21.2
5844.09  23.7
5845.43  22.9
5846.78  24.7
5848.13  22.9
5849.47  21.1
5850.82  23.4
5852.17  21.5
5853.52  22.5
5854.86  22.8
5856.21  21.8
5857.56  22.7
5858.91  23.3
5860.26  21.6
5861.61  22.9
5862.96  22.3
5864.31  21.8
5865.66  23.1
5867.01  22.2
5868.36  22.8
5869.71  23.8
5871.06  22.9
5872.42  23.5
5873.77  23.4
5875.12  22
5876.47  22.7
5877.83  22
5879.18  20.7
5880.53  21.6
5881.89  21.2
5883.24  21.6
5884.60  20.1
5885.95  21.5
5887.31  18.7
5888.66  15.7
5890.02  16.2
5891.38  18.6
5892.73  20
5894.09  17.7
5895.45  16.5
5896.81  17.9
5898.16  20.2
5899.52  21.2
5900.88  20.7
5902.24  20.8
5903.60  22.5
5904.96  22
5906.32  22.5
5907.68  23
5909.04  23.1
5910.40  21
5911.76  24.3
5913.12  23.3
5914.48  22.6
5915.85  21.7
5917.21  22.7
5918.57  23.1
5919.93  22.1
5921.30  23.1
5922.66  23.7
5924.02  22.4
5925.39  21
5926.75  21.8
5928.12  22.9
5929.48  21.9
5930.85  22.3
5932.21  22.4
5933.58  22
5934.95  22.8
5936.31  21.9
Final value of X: 1.8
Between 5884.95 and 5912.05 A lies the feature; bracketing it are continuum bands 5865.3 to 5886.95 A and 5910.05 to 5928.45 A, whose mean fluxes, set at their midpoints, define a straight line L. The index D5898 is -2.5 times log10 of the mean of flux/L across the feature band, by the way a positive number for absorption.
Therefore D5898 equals 0.113 mag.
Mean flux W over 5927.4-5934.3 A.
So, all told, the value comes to 22.3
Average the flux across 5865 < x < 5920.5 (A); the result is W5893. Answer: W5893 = 21.3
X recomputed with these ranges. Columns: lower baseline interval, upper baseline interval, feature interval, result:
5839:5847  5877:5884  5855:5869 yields -0.3 A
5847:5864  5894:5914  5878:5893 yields 1.4 A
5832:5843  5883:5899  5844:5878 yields -2.7 A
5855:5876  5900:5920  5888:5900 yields 2.3 A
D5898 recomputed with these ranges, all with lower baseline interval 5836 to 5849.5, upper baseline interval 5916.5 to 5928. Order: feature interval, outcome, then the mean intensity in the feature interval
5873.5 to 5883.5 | 0.039 mag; 21.9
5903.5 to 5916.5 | -0.002 mag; 22.6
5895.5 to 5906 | 0.102 mag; 20.6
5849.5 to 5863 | 0.016 mag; 22.4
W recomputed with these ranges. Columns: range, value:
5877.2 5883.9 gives 21.4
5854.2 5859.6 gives 22.6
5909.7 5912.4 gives 22.6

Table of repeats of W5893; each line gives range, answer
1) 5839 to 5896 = 21.6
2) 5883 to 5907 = 19.7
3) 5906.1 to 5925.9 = 22.7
